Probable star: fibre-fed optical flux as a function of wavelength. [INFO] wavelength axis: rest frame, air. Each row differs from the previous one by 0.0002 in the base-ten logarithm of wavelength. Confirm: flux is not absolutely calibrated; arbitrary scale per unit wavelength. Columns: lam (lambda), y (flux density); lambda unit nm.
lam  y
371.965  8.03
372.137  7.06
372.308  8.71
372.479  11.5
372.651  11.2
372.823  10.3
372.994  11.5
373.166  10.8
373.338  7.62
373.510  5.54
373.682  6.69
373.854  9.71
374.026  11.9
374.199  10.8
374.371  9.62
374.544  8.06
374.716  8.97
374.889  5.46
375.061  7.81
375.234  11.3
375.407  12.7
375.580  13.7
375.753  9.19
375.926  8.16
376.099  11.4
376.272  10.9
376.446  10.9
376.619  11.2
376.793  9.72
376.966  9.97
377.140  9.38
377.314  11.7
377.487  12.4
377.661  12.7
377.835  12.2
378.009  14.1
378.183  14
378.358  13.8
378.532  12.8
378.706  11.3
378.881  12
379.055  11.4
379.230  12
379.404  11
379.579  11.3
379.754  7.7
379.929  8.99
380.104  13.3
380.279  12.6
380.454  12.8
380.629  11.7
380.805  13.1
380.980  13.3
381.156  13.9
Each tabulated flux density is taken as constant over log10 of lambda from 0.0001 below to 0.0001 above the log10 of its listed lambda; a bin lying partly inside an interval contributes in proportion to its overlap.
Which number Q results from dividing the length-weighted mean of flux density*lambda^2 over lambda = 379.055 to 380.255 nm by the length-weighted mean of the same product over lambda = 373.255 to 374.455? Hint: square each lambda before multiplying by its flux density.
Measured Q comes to 1.3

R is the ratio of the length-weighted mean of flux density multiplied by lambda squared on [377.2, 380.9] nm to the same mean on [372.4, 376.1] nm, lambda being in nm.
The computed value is 1.3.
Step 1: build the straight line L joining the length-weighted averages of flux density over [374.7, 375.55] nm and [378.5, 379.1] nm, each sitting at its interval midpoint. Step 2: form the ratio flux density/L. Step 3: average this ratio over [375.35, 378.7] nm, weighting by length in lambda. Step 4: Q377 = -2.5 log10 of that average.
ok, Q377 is -0.08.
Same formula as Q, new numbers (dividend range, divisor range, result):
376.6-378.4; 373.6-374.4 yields 1.24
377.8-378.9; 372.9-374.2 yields 1.44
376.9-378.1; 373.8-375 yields 1.31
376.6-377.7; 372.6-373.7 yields 1.22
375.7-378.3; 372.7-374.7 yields 1.23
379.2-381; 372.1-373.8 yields 1.31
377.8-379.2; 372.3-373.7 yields 1.38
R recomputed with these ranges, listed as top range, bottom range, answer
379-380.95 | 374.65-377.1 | 1.16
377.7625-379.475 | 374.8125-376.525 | 1.24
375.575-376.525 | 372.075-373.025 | 1.06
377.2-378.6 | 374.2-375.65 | 1.35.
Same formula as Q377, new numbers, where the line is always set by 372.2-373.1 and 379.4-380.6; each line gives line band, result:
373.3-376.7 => 0.12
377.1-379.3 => -0.13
